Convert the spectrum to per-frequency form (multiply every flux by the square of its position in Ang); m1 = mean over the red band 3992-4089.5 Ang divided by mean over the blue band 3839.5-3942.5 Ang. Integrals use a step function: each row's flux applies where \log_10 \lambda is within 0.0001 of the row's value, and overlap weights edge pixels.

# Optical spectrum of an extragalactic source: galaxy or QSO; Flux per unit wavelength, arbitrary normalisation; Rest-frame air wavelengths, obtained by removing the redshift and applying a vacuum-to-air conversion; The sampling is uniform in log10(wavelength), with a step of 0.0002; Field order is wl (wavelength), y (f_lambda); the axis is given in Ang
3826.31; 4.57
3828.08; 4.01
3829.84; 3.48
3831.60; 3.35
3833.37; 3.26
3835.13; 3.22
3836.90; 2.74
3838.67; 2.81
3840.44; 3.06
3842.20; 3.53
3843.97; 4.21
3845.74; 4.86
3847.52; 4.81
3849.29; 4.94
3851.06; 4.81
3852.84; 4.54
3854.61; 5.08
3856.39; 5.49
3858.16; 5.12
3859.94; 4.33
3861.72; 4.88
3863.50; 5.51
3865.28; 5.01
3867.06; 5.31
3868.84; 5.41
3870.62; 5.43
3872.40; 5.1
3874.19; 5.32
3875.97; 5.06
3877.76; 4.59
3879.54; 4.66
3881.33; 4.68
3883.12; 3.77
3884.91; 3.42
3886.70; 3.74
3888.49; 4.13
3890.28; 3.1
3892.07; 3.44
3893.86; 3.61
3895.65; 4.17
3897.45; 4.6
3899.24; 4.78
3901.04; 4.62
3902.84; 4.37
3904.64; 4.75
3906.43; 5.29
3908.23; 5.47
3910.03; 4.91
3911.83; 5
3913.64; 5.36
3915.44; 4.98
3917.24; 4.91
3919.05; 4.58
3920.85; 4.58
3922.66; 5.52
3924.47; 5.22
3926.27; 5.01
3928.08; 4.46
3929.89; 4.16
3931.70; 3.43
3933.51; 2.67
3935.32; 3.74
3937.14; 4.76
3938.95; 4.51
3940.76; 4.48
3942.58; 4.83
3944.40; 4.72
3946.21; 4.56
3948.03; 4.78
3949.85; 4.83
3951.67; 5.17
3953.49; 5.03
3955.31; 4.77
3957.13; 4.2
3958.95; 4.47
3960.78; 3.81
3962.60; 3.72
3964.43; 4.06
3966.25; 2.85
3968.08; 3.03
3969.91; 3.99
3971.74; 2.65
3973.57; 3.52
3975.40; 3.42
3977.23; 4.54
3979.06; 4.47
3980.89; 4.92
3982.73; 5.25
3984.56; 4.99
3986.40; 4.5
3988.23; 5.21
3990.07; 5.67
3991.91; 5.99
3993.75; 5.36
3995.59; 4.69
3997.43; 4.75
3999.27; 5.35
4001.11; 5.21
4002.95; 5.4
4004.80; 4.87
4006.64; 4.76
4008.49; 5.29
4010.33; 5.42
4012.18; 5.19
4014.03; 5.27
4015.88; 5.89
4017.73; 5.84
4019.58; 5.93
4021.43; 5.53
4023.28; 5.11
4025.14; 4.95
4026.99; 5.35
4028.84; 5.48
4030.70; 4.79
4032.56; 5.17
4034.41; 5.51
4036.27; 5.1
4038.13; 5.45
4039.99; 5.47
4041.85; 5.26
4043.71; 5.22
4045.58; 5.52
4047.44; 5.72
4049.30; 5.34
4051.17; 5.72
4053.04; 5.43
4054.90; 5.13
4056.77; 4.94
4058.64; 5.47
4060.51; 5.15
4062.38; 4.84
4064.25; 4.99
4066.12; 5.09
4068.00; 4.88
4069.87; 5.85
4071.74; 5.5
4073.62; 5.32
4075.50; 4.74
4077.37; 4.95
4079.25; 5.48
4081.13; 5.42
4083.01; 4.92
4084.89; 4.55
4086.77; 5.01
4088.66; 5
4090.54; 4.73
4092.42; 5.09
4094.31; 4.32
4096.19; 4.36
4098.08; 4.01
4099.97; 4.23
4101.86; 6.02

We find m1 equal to 1.2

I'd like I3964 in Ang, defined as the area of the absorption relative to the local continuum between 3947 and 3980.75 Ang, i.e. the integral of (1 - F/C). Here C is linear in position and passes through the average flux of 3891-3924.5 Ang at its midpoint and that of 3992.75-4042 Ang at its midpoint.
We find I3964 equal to 6.13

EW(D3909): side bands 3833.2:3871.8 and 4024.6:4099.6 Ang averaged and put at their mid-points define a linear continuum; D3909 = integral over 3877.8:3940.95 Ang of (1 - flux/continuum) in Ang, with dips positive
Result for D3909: 3.3 Ang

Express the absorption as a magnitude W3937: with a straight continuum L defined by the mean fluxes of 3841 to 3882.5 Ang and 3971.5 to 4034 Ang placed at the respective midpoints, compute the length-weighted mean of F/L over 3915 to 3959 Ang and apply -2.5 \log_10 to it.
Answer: 0.09 mag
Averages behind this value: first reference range 4.88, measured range 4.57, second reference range 5.05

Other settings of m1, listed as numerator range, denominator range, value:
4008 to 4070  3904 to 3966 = 1.22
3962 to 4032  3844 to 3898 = 1.12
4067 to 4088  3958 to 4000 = 1.23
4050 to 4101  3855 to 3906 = 1.20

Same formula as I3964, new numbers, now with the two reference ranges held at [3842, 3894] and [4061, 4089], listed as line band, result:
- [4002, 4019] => -1.3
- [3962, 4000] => 3.6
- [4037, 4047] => -0.7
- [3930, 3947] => 2.1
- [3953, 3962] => 0.8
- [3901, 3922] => -0.9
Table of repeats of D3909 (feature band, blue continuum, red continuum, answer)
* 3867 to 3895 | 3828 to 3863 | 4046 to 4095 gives -0.6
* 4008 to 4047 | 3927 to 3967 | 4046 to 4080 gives -3.3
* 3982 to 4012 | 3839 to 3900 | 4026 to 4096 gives -1.3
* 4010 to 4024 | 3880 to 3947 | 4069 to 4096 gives -2.1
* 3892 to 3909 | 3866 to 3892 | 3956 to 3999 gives -0.3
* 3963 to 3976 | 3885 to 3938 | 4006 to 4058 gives 4.0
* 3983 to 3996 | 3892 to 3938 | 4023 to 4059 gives -0.6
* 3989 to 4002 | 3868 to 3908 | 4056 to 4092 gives -1.2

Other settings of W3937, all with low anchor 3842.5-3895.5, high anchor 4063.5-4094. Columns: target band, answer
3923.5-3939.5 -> 0.13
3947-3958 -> 0.00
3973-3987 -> 0.09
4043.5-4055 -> -0.10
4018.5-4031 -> -0.08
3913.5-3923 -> -0.05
